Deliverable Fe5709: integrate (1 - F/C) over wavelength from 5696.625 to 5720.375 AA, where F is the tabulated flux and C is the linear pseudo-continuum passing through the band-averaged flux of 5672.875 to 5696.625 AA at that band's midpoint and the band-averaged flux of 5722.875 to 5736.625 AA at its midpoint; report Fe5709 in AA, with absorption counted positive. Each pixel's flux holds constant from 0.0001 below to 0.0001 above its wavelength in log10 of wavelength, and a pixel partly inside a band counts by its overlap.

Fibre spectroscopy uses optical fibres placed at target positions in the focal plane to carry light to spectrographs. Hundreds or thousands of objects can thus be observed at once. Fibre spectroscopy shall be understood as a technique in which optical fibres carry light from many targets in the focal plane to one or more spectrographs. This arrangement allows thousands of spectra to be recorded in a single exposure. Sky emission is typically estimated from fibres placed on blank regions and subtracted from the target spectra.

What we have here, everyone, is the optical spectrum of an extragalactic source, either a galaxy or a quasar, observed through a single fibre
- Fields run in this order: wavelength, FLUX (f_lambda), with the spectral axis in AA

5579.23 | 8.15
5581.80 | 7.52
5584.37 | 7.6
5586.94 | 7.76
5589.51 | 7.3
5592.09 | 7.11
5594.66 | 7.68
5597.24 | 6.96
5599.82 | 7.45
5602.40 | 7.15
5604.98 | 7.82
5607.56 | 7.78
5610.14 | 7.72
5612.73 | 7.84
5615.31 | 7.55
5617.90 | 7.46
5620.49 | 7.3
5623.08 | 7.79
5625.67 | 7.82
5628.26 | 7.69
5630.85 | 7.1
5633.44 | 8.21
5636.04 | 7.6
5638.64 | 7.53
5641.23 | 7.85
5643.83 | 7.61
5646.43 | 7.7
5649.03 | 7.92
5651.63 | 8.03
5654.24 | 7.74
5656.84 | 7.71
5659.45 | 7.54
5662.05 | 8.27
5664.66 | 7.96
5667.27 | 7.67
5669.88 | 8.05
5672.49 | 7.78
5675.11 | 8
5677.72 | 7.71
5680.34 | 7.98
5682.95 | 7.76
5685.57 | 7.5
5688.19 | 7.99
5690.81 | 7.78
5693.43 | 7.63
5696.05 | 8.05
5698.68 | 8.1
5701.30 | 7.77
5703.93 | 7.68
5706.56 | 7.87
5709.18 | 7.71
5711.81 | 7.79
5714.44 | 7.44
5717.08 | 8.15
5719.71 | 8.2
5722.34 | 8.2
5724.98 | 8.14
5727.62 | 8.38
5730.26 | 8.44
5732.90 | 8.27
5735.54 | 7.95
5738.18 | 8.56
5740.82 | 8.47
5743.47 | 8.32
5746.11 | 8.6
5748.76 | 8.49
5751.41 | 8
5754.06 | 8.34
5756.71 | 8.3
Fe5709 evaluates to 0.5 AA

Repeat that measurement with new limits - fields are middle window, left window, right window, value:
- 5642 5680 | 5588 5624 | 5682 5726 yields -0.7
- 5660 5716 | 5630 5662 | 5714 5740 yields 1.0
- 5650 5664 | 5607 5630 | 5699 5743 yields -0.1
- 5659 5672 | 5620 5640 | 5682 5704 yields -0.3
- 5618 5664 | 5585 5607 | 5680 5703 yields -0.7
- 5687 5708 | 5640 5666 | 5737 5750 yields 0.8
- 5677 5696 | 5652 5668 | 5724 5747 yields 0.5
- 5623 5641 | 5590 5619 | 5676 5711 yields -0.2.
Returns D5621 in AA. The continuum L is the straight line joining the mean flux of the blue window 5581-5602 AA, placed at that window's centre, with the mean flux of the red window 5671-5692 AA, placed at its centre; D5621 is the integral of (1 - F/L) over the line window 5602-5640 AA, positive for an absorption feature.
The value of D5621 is -0.5 AA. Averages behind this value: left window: 7.41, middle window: 7.64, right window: 7.81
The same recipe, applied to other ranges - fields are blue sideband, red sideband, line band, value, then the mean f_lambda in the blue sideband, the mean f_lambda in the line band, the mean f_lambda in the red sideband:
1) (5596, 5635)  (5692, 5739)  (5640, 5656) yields -0.18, 7.58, 7.8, 8.01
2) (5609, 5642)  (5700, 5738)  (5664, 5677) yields -0.09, 7.65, 7.88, 8.02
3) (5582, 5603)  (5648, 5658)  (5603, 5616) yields -0.34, 7.39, 7.72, 7.85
